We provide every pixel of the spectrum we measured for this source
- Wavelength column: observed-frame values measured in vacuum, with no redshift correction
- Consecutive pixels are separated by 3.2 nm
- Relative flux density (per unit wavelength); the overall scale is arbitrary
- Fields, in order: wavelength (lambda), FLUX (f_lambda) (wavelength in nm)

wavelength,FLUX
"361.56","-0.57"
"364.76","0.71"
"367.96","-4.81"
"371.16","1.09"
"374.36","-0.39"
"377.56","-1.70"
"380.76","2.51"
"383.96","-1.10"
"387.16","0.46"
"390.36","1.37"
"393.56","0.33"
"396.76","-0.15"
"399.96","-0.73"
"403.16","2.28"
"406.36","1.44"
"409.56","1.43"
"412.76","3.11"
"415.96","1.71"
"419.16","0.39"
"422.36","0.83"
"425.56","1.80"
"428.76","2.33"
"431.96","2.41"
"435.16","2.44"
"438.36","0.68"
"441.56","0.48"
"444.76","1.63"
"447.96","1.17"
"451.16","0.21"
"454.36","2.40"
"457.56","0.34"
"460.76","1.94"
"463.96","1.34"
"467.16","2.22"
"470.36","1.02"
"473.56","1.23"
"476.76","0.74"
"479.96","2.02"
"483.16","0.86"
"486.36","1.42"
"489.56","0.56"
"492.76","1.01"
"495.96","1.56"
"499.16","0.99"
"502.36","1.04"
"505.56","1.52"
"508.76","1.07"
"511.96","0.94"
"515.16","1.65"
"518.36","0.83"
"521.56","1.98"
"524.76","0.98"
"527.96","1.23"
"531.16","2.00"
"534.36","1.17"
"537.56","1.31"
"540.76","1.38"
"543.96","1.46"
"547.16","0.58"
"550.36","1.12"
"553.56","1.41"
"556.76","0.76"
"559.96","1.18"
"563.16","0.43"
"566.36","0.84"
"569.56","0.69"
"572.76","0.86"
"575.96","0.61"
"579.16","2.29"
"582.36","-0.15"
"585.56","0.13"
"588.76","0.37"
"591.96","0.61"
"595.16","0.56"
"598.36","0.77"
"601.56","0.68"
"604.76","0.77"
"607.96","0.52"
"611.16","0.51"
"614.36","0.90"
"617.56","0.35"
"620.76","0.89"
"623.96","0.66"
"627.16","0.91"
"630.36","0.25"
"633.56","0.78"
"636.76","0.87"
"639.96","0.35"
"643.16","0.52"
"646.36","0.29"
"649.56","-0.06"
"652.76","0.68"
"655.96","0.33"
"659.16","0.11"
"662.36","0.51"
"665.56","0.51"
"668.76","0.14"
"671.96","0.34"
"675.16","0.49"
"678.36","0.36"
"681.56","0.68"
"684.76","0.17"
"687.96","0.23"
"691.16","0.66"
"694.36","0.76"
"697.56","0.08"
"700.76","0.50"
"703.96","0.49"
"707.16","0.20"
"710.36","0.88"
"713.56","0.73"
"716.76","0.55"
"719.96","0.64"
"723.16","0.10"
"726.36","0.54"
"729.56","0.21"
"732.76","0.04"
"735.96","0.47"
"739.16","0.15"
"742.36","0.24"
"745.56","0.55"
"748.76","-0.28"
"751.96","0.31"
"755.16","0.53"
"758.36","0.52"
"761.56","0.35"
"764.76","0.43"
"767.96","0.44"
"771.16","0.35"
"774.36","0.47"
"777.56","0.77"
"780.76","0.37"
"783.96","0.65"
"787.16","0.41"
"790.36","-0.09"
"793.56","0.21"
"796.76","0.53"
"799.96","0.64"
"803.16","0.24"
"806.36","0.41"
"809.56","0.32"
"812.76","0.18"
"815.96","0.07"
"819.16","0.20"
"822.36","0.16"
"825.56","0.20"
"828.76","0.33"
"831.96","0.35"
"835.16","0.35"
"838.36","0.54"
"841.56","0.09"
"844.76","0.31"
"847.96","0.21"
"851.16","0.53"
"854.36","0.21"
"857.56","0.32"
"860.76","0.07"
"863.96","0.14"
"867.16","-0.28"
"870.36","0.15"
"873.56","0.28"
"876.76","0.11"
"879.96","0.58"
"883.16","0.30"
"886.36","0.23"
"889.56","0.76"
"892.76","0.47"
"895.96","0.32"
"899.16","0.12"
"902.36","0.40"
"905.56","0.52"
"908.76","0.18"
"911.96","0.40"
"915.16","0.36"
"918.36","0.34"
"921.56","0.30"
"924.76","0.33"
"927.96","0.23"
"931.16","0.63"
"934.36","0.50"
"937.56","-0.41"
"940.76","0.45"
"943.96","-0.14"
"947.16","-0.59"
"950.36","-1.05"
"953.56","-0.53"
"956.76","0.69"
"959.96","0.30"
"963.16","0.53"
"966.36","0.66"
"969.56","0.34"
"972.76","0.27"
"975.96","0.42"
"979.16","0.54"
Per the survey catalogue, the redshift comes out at 0.083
